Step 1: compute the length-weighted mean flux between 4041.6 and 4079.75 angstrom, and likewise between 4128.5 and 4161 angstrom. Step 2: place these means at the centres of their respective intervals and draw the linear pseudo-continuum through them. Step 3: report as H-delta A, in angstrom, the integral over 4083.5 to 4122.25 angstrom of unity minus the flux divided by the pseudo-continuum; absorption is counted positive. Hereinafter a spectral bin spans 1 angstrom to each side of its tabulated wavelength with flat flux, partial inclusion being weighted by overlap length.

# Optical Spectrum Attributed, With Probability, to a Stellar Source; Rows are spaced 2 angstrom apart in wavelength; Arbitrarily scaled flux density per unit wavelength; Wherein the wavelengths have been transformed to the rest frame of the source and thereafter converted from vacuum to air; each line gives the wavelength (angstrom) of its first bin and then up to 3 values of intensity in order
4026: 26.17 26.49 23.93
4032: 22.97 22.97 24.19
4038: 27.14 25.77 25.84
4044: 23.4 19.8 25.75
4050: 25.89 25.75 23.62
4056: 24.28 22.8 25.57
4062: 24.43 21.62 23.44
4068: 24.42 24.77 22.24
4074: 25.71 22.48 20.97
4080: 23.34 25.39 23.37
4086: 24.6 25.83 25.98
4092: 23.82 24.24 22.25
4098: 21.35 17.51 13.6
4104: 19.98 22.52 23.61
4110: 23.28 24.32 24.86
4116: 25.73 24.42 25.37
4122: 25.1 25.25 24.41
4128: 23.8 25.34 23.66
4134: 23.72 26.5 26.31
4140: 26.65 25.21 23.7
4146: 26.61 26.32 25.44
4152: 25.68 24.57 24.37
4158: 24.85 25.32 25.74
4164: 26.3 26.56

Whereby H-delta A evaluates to 2.3 angstrom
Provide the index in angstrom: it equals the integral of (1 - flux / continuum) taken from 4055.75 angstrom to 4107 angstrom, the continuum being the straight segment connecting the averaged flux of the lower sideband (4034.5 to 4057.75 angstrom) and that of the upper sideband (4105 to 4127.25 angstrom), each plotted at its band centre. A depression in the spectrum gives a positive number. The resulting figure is 3.3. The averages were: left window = 24.6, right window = 24.4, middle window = 22.9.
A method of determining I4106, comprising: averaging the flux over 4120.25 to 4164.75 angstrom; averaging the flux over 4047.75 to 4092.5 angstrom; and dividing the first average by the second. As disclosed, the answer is 1.0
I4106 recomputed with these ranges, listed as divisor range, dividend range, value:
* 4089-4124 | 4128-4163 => 1.10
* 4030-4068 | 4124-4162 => 1.04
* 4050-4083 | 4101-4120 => 0.95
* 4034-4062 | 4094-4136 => 0.94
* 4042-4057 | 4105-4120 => 1.00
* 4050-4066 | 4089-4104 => 0.88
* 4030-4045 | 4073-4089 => 0.98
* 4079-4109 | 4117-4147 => 1.11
